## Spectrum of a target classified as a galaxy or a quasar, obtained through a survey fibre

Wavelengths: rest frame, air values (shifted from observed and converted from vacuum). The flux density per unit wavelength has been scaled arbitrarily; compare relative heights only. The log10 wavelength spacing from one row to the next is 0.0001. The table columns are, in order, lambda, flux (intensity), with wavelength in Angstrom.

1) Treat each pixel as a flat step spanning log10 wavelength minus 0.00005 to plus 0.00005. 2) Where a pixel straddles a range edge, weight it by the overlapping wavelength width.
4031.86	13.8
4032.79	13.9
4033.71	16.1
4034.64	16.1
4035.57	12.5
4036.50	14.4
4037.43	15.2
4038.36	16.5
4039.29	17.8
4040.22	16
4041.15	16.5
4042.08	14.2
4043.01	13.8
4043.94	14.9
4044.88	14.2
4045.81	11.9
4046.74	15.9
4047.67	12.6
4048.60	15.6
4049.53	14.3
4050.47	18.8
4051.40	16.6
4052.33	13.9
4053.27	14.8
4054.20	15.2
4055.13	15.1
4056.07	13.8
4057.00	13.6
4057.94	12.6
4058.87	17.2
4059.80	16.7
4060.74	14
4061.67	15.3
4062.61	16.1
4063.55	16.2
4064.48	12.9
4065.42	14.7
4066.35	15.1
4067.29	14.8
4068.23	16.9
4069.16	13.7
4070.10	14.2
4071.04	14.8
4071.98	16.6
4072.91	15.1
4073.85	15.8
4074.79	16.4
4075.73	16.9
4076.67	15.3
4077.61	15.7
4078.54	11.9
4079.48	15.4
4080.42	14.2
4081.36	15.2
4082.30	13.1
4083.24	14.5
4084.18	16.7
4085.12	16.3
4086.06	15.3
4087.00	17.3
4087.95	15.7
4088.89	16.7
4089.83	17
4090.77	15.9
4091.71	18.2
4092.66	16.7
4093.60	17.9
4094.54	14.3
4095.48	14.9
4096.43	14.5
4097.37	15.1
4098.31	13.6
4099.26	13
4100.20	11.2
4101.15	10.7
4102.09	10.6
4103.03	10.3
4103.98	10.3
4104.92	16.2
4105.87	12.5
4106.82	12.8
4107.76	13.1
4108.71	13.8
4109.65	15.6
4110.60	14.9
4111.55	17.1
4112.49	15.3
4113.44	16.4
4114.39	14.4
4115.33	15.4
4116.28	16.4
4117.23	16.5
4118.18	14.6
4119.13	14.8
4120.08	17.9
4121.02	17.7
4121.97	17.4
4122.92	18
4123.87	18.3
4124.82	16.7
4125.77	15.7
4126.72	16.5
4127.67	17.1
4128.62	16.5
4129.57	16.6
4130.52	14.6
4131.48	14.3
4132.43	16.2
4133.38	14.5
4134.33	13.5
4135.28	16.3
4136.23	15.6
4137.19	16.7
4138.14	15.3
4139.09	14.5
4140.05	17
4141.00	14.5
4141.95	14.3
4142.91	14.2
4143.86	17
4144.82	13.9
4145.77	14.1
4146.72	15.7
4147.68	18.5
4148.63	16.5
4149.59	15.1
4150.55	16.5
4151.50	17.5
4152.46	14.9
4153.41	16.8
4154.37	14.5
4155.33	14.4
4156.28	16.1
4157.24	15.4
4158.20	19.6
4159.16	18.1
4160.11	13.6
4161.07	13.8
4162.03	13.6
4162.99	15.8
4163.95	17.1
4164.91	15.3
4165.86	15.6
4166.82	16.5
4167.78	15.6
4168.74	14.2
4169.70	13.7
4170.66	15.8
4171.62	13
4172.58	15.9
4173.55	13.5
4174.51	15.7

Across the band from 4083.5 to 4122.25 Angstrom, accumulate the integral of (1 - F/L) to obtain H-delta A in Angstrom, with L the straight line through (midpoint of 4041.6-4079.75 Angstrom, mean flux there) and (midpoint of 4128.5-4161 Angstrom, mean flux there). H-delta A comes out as 0.8 Angstrom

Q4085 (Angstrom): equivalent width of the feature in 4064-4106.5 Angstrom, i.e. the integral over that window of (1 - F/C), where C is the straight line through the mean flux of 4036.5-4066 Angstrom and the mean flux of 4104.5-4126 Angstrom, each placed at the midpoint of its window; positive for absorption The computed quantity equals 1.8 Angstrom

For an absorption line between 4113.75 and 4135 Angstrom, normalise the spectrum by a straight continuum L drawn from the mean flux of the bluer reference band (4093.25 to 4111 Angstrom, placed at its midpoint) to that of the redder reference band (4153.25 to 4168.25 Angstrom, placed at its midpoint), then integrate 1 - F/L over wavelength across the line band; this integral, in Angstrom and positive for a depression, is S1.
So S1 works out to -2.7 Angstrom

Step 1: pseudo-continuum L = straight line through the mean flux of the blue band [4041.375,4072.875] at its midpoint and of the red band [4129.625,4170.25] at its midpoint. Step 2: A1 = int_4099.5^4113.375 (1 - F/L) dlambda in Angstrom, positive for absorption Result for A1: 1.79 Angstrom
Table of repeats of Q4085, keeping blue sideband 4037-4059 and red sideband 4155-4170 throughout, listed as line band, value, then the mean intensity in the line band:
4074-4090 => -0.3 Angstrom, 15.5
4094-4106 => 1.9 Angstrom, 12.9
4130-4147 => 0.4 Angstrom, 15.1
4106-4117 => 0.2 Angstrom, 15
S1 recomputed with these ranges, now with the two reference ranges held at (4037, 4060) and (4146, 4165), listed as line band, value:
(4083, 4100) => -0.30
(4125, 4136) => 0.06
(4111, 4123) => -0.47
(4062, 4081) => 0.17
